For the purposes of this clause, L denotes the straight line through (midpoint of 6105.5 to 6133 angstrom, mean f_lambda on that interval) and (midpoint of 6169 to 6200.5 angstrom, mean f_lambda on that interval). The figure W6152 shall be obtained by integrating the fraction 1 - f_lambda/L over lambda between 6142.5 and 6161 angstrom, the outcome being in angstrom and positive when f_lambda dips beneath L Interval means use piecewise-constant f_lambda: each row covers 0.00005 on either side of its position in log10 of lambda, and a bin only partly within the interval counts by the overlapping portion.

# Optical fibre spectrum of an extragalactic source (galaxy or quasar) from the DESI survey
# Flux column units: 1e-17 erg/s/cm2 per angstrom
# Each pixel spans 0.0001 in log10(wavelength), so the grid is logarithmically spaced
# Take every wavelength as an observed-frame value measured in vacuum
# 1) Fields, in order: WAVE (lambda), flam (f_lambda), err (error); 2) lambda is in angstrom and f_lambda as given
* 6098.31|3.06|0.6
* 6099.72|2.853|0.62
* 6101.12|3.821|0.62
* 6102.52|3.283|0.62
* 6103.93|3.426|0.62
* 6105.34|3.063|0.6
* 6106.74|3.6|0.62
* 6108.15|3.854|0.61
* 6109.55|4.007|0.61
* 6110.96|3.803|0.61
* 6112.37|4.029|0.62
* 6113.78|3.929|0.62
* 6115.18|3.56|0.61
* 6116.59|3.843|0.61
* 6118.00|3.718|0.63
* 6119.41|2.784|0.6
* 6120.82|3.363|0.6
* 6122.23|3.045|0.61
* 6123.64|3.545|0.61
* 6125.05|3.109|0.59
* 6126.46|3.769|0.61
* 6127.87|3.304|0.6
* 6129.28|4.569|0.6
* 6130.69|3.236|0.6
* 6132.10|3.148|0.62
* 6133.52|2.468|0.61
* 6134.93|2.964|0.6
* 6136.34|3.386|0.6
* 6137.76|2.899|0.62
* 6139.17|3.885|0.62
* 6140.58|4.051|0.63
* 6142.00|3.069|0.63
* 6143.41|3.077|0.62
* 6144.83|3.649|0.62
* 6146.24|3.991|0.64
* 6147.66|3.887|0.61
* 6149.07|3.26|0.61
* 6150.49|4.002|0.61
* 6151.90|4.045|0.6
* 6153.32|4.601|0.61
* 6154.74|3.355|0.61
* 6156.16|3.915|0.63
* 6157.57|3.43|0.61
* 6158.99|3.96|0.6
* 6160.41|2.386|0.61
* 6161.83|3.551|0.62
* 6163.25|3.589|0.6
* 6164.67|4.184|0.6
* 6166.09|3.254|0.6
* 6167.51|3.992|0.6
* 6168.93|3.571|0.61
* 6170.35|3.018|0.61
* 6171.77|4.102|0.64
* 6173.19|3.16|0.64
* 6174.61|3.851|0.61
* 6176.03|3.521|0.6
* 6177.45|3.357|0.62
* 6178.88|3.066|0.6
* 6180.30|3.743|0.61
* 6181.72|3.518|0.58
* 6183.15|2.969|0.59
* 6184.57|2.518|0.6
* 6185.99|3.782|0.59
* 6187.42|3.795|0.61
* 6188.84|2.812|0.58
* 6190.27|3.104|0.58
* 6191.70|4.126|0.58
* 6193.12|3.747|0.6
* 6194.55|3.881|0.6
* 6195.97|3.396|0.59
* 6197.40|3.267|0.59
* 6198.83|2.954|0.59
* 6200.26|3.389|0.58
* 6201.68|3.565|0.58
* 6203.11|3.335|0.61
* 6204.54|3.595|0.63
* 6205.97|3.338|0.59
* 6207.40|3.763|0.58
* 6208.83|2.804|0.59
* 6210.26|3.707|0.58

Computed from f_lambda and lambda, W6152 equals -0.9 angstrom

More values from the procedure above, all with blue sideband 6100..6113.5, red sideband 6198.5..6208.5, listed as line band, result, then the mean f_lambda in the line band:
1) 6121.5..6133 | 0.45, 3.45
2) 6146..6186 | -0.69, 3.56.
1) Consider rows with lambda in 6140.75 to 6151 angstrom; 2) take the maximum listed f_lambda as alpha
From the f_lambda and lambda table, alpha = 4.002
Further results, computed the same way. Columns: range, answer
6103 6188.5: 4.601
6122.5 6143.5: 4.569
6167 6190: 4.102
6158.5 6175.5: 4.184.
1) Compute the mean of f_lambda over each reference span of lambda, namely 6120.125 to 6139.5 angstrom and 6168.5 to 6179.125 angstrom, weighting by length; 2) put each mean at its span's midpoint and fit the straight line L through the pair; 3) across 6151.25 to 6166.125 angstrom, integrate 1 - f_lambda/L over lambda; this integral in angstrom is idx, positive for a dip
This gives -1.12 angstrom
